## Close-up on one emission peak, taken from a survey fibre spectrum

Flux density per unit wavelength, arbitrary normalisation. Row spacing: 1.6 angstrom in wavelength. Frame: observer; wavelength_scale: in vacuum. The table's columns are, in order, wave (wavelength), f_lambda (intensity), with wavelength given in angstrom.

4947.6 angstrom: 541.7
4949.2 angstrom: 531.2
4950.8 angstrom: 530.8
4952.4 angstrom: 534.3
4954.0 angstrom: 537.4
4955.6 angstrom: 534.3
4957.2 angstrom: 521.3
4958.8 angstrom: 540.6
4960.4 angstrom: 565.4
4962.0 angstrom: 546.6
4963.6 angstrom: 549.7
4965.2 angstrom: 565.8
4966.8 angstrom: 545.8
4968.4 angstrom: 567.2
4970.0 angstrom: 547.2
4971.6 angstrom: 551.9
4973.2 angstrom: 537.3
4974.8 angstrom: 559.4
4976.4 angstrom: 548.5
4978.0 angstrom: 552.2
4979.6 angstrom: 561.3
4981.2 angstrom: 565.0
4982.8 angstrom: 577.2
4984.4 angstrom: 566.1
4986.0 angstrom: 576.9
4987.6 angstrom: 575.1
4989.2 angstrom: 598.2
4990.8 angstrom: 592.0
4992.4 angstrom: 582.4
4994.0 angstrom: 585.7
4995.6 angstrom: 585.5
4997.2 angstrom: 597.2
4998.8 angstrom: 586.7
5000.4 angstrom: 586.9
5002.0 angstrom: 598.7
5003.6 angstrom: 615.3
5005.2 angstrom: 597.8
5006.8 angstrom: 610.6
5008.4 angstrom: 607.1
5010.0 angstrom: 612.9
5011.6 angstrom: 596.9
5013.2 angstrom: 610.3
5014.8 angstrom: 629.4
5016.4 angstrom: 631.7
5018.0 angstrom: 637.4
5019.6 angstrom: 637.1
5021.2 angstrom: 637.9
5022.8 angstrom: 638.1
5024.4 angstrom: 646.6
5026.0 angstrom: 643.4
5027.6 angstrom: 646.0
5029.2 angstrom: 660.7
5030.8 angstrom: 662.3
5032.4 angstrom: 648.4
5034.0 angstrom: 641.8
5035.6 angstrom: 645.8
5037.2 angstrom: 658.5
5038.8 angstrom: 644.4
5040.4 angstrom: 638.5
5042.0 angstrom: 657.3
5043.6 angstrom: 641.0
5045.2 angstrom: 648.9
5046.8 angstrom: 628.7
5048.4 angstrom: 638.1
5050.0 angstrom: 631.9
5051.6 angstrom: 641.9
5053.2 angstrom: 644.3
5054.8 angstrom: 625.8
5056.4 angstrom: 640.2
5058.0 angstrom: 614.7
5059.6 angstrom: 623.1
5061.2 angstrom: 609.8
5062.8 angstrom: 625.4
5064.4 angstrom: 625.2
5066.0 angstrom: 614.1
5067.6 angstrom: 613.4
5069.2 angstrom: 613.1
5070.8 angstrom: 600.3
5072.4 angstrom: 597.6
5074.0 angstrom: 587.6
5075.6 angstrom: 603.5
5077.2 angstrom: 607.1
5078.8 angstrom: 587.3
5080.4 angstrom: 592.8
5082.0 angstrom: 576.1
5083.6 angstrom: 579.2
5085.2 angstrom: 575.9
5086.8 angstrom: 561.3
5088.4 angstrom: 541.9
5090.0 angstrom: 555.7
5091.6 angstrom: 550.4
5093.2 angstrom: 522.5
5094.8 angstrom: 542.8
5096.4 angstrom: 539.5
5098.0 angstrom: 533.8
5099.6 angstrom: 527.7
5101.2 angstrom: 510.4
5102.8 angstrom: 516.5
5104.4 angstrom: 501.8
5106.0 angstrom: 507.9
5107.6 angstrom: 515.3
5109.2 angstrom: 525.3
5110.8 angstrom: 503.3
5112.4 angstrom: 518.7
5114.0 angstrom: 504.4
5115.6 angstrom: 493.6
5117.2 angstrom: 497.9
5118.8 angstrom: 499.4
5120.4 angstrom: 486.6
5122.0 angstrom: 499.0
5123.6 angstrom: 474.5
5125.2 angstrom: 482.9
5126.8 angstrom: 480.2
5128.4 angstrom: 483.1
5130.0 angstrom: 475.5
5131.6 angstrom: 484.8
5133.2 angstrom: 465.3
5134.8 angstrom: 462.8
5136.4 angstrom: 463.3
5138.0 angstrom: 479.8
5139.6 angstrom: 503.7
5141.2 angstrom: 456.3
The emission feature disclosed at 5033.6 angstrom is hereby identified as C III]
